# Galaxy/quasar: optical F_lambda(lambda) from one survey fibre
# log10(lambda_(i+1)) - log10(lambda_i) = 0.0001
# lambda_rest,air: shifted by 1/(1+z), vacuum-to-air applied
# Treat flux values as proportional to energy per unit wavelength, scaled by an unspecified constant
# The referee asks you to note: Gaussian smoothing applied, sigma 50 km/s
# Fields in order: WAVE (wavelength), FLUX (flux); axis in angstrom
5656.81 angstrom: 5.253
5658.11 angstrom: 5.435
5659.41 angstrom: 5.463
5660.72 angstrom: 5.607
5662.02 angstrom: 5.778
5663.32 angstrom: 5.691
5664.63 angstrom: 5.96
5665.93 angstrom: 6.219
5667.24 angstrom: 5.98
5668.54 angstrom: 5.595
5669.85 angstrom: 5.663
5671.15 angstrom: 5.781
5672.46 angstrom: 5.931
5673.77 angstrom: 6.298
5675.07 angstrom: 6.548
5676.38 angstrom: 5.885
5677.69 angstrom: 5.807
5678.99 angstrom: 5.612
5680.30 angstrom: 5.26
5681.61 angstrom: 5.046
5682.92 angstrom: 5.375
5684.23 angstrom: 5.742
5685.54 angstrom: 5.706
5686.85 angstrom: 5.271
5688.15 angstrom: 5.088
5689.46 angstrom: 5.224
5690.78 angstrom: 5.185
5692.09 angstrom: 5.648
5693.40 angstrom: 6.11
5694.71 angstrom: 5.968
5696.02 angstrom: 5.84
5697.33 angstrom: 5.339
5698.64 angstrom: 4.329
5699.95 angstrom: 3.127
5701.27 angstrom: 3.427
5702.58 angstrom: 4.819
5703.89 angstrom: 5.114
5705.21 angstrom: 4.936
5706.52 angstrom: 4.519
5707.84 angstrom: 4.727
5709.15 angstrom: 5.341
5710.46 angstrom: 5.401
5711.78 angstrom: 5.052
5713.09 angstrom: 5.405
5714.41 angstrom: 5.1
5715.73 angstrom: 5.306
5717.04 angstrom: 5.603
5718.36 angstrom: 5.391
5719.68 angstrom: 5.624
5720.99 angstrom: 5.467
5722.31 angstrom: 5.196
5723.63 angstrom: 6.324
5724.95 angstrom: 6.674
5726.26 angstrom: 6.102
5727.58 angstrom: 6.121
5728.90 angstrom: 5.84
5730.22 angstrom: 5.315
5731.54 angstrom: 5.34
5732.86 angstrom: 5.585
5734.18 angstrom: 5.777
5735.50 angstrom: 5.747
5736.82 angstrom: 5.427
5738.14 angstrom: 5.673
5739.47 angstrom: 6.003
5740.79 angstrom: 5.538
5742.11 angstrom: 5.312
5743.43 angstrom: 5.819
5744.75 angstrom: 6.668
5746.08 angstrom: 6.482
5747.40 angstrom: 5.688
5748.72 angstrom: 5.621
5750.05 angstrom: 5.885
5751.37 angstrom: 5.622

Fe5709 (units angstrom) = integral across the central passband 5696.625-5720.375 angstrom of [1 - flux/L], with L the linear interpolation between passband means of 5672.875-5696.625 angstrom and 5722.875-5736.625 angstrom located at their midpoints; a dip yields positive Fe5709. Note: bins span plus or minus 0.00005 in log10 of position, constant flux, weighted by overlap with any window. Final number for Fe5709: 3.5 angstrom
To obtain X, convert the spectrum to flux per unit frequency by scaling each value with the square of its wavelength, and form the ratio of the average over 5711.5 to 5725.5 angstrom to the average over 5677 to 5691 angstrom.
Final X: 1.0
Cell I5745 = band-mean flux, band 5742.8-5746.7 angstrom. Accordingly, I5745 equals 6.32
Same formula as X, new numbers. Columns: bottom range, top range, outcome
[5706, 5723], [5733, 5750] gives 1.12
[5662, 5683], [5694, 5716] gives 0.86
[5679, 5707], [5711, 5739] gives 1.11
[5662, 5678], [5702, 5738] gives 0.94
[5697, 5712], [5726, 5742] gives 1.23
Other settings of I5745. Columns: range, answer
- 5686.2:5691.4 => 5.19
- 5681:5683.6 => 5.21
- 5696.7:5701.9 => 4.05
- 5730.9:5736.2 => 5.61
